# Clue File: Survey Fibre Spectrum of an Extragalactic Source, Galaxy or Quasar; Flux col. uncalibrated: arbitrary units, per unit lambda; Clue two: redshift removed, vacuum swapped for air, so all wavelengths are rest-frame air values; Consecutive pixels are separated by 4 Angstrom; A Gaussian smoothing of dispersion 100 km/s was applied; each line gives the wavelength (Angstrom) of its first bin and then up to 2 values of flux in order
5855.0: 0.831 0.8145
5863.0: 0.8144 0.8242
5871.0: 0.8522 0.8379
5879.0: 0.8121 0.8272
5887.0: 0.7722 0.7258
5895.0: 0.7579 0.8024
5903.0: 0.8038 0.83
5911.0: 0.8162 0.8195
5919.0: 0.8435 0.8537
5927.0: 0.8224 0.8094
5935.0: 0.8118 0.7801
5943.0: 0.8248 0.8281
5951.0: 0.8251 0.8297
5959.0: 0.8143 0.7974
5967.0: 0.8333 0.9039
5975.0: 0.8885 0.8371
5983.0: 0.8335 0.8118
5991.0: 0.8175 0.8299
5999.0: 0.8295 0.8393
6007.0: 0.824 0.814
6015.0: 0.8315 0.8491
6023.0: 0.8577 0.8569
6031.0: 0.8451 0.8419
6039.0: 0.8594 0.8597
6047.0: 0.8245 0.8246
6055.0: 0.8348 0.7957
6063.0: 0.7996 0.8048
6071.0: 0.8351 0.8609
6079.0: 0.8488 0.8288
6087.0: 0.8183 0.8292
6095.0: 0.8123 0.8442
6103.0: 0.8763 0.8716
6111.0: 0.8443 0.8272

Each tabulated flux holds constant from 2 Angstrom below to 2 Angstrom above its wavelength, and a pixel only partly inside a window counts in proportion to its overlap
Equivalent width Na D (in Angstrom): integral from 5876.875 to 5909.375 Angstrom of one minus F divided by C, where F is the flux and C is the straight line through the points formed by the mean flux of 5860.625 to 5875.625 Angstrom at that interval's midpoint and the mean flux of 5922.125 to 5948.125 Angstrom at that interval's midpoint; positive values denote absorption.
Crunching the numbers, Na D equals 1.33 Angstrom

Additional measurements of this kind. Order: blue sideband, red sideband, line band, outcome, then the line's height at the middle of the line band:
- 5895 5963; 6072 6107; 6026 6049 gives -0.4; 0.834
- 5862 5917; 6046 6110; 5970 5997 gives -0.8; 0.819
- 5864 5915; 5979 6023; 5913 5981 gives -1.0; 0.818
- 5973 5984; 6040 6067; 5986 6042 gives 0.2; 0.84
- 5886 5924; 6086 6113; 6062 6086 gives 0.2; 0.838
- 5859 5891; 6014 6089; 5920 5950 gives 0.1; 0.821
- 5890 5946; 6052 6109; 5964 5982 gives -0.9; 0.817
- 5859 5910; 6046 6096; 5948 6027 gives -1.9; 0.816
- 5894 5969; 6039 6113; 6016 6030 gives -0.4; 0.828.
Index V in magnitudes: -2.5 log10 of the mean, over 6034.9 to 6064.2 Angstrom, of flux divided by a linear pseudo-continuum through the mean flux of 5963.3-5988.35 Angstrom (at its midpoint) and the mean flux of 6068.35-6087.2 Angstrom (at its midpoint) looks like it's 0.02 mag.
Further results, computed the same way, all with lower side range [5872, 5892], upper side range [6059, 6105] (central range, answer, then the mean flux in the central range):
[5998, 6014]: -0.01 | 0.827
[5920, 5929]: -0.04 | 0.839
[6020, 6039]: -0.04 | 0.851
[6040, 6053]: -0.02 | 0.838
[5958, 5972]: -0.03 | 0.834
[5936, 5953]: -0.01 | 0.814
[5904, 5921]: -0.03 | 0.826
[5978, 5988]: -0.02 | 0.828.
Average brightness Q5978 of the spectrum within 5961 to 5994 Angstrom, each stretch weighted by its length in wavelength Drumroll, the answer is 0.84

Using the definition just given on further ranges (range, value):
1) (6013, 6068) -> 0.835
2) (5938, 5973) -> 0.828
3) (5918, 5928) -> 0.841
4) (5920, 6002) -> 0.829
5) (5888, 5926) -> 0.805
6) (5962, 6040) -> 0.84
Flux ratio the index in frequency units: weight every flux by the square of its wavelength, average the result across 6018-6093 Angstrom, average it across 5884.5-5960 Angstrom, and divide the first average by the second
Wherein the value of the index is 1.08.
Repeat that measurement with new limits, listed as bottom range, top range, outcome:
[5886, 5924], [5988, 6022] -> 1.07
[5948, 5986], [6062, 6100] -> 1.03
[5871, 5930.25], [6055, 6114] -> 1.09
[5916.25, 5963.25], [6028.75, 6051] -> 1.06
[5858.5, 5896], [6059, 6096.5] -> 1.10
